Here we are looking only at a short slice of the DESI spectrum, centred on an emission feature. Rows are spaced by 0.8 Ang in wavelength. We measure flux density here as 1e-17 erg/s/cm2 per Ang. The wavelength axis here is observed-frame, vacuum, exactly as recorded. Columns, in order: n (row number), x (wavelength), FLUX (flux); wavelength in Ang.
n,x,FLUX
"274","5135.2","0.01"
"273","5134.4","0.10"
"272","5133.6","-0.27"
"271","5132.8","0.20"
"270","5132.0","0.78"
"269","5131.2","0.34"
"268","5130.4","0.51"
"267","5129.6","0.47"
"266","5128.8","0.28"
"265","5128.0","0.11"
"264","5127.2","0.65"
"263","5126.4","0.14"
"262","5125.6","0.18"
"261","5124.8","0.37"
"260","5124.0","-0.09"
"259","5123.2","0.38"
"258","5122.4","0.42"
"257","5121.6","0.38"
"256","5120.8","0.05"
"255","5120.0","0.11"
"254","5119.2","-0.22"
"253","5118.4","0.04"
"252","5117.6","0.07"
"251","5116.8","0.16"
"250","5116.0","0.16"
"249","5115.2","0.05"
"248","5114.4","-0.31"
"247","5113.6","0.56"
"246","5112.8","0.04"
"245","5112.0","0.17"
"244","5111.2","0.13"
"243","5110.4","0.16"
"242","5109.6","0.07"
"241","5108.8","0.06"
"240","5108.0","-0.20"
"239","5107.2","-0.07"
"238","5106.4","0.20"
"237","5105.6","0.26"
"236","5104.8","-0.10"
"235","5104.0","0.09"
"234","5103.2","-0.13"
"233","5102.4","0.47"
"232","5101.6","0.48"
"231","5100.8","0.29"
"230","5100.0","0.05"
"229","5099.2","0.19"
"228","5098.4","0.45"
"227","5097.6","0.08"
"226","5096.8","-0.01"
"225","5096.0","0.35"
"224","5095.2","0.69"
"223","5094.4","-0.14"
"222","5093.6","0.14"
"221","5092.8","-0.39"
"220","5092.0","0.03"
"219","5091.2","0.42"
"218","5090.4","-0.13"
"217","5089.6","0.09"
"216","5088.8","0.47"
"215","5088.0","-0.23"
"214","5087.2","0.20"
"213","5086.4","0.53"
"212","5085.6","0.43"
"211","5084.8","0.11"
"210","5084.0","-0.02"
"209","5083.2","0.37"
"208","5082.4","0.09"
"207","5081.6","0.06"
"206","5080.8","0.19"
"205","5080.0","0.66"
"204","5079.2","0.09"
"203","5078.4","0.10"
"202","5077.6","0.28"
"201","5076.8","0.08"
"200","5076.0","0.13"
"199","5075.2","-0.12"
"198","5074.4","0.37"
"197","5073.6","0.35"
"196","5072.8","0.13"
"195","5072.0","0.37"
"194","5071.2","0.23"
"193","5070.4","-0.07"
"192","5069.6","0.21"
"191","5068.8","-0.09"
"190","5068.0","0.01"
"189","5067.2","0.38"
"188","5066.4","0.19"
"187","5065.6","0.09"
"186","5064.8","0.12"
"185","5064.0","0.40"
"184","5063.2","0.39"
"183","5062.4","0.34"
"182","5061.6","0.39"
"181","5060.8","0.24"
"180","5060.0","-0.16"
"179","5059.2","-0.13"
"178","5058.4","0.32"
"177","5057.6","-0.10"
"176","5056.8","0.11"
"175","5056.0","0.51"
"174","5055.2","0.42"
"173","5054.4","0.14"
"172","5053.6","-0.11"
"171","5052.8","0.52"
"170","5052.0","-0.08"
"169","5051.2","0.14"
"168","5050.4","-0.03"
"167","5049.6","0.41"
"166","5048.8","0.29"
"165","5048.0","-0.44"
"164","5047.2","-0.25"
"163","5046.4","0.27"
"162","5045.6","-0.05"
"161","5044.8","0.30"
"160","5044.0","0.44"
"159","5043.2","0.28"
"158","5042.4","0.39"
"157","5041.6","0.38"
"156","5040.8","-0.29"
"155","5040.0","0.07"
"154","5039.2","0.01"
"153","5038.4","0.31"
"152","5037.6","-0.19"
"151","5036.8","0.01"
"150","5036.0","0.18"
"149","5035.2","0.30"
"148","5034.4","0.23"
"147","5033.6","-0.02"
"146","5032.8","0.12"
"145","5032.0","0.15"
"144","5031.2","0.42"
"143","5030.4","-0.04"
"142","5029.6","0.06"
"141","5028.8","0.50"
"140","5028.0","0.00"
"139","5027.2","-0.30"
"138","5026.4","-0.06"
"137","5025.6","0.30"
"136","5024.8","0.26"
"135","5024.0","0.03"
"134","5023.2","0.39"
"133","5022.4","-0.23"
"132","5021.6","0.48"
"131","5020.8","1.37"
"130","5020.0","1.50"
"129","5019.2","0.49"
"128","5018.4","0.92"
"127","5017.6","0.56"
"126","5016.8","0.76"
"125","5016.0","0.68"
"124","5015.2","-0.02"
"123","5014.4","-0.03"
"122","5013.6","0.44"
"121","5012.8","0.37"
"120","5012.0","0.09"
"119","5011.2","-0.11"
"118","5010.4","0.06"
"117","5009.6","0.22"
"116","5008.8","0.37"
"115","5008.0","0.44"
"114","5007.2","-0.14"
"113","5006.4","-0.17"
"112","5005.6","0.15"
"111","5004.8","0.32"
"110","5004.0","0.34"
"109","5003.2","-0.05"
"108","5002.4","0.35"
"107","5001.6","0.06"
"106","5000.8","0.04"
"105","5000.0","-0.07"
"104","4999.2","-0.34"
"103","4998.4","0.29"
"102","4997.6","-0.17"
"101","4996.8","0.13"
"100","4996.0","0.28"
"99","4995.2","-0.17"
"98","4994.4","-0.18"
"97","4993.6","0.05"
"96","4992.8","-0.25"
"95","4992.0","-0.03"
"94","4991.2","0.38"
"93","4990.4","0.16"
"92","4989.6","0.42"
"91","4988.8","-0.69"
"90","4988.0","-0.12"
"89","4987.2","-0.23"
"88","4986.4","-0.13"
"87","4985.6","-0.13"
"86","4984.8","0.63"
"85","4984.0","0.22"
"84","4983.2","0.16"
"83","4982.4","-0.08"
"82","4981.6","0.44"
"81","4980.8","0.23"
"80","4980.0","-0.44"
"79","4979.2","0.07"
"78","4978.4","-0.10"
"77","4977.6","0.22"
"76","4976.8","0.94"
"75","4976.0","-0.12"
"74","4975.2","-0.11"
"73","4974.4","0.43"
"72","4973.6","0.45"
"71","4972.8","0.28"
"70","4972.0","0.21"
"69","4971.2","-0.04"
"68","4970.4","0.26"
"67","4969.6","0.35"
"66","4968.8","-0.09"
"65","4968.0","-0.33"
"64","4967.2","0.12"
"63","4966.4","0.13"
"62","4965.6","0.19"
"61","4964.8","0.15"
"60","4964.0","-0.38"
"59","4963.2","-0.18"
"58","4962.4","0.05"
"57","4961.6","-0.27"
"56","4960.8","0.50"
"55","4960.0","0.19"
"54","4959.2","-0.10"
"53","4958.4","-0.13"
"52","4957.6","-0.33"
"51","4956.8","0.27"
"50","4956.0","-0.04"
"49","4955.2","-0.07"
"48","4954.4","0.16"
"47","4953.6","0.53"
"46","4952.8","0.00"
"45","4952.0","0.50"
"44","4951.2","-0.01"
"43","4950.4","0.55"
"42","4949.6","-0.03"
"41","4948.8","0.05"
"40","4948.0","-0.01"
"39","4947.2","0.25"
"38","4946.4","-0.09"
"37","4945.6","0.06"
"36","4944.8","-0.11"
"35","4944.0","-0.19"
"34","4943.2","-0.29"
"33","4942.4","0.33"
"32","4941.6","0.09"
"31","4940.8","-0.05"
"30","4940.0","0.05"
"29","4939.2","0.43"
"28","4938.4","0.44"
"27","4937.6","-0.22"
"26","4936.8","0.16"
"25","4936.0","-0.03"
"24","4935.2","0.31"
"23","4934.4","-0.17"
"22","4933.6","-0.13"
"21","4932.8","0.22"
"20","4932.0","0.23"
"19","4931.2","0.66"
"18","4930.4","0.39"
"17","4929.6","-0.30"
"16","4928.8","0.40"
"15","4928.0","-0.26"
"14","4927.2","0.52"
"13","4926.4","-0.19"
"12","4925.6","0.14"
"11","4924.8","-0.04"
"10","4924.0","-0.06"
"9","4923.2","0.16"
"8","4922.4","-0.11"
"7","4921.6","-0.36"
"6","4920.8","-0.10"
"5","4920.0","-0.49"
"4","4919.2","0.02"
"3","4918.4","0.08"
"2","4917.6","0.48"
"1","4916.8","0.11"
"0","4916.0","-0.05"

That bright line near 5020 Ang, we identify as [O II]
